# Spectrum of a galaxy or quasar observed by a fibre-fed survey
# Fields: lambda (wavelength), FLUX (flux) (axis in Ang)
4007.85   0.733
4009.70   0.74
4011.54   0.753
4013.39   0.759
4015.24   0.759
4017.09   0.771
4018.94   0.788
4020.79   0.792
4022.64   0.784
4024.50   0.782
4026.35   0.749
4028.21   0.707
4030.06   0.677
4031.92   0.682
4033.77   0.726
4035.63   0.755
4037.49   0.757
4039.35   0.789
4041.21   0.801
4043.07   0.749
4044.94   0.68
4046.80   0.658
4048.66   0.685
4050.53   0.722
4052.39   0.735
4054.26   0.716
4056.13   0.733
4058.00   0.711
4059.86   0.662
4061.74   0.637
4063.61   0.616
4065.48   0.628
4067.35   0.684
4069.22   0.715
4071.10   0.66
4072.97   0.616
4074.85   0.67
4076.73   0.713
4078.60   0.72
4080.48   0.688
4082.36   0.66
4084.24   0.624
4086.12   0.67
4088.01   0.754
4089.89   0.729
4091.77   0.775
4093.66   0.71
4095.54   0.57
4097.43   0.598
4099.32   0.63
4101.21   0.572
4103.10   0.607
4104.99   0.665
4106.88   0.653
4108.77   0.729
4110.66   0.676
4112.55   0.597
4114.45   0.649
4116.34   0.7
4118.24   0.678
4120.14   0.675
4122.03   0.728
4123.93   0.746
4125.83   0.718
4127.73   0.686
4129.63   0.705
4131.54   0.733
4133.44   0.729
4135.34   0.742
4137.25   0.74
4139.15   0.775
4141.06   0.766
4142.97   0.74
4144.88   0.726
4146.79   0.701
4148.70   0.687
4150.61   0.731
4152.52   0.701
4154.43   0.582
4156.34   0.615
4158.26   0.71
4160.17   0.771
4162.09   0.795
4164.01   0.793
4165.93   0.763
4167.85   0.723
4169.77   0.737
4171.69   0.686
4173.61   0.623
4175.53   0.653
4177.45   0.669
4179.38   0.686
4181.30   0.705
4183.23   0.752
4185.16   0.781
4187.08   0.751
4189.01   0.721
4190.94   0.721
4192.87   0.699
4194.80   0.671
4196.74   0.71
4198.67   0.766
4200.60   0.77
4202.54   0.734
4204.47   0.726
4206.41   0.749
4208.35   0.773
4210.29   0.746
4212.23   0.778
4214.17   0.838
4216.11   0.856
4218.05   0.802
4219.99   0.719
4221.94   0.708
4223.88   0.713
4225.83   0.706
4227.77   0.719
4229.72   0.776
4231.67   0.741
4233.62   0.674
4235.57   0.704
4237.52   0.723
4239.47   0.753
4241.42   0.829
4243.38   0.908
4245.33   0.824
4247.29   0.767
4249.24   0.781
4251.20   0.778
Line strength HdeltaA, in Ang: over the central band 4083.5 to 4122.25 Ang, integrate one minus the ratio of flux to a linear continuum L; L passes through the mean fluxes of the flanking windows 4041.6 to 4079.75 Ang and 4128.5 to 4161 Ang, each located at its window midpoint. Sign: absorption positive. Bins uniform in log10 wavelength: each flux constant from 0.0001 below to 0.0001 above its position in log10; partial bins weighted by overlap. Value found 1.97 Ang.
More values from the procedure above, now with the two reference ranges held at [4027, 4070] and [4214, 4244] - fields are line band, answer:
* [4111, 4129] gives 1.0 Ang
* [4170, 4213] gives 1.4 Ang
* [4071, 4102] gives 2.1 Ang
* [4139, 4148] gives -0.1 Ang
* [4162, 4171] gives -0.2 Ang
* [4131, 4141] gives -0.2 Ang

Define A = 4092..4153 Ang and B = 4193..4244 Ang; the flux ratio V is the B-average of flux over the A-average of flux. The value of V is 1.09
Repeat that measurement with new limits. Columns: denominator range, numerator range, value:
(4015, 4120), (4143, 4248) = 1.06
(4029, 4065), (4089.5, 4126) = 0.94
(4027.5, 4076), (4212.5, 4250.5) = 1.10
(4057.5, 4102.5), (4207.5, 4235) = 1.13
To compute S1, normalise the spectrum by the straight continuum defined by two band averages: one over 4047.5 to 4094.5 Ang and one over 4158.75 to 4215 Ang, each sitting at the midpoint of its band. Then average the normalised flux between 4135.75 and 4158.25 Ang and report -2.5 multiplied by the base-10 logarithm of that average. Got 0.018 mag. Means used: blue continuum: 0.689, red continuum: 0.734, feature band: 0.707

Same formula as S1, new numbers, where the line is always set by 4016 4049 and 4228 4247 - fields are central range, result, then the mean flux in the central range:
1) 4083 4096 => 0.08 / 0.694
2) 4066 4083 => 0.10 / 0.68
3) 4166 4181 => 0.11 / 0.688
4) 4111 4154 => 0.07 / 0.709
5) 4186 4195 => 0.06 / 0.718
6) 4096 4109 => 0.19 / 0.628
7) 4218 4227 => 0.06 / 0.722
